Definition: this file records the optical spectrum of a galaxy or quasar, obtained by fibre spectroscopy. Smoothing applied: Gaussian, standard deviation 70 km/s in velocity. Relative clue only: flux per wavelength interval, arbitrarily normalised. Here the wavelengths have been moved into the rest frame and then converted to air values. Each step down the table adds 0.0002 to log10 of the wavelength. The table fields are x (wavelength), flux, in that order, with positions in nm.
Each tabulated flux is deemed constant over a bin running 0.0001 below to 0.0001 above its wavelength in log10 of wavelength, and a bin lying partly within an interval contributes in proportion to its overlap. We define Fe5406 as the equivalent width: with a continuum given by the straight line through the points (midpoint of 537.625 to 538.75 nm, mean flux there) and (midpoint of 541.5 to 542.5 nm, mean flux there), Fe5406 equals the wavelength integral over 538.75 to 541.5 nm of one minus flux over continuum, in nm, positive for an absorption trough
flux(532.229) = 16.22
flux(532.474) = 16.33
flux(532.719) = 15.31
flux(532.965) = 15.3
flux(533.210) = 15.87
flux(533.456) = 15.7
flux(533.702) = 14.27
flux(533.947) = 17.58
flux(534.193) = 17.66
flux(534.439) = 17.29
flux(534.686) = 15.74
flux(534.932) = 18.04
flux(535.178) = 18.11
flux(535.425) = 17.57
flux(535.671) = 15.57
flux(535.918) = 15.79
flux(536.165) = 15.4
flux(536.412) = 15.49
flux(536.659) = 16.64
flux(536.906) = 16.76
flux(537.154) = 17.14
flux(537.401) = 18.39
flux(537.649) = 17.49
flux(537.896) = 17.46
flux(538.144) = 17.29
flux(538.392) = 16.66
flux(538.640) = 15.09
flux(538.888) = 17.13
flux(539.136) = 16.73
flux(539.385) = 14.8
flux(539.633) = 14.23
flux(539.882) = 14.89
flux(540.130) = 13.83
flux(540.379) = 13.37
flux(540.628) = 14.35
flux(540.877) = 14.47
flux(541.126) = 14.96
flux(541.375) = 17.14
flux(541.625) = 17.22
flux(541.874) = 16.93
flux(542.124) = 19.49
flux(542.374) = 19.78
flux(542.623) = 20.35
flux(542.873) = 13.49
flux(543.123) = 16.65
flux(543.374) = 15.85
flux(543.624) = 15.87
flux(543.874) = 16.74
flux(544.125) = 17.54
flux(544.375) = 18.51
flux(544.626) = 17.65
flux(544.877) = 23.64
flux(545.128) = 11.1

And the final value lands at 0.39 nm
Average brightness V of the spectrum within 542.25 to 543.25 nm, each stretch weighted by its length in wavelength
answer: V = 17.6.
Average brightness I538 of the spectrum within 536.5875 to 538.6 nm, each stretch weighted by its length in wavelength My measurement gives 17.2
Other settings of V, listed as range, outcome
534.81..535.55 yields 17.9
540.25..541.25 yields 14.3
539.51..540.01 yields 14.6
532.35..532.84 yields 15.8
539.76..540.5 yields 14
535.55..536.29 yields 15.6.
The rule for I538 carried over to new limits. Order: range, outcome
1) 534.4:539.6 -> 16.6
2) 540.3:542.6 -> 16.7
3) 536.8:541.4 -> 15.9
